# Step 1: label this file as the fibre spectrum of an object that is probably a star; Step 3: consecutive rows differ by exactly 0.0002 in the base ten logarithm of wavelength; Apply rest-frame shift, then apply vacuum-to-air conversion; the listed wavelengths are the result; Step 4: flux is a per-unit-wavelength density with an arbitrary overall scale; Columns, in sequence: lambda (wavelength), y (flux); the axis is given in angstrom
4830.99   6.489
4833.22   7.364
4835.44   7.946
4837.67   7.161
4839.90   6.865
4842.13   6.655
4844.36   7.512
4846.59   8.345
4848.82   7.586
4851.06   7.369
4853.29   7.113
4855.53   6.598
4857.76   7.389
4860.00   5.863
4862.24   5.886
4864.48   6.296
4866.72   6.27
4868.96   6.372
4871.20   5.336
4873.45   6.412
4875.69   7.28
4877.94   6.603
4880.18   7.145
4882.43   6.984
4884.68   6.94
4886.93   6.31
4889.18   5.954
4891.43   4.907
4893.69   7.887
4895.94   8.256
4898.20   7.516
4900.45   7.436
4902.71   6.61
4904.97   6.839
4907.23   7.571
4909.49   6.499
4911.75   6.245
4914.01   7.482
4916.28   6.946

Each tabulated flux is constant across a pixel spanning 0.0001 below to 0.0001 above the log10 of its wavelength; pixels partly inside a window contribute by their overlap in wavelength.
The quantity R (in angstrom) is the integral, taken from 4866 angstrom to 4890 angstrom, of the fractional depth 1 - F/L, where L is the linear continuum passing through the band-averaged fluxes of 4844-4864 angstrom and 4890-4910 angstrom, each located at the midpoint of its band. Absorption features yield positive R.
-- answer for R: 1.8 angstrom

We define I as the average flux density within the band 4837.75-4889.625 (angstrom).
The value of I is 6.76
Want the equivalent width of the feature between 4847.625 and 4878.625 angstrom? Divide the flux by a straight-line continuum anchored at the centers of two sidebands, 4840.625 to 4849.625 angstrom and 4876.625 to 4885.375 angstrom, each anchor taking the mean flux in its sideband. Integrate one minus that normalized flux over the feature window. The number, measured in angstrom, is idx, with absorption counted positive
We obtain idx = 2.6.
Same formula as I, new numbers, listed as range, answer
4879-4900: 6.9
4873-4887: 6.87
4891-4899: 7.31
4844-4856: 7.46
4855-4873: 6.25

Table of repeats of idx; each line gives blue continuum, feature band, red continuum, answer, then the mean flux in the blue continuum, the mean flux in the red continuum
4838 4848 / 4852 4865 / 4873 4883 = 1.1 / 7.34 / 6.91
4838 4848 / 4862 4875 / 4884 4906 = 1.8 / 7.34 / 6.86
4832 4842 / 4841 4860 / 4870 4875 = -1.3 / 7.26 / 6.01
